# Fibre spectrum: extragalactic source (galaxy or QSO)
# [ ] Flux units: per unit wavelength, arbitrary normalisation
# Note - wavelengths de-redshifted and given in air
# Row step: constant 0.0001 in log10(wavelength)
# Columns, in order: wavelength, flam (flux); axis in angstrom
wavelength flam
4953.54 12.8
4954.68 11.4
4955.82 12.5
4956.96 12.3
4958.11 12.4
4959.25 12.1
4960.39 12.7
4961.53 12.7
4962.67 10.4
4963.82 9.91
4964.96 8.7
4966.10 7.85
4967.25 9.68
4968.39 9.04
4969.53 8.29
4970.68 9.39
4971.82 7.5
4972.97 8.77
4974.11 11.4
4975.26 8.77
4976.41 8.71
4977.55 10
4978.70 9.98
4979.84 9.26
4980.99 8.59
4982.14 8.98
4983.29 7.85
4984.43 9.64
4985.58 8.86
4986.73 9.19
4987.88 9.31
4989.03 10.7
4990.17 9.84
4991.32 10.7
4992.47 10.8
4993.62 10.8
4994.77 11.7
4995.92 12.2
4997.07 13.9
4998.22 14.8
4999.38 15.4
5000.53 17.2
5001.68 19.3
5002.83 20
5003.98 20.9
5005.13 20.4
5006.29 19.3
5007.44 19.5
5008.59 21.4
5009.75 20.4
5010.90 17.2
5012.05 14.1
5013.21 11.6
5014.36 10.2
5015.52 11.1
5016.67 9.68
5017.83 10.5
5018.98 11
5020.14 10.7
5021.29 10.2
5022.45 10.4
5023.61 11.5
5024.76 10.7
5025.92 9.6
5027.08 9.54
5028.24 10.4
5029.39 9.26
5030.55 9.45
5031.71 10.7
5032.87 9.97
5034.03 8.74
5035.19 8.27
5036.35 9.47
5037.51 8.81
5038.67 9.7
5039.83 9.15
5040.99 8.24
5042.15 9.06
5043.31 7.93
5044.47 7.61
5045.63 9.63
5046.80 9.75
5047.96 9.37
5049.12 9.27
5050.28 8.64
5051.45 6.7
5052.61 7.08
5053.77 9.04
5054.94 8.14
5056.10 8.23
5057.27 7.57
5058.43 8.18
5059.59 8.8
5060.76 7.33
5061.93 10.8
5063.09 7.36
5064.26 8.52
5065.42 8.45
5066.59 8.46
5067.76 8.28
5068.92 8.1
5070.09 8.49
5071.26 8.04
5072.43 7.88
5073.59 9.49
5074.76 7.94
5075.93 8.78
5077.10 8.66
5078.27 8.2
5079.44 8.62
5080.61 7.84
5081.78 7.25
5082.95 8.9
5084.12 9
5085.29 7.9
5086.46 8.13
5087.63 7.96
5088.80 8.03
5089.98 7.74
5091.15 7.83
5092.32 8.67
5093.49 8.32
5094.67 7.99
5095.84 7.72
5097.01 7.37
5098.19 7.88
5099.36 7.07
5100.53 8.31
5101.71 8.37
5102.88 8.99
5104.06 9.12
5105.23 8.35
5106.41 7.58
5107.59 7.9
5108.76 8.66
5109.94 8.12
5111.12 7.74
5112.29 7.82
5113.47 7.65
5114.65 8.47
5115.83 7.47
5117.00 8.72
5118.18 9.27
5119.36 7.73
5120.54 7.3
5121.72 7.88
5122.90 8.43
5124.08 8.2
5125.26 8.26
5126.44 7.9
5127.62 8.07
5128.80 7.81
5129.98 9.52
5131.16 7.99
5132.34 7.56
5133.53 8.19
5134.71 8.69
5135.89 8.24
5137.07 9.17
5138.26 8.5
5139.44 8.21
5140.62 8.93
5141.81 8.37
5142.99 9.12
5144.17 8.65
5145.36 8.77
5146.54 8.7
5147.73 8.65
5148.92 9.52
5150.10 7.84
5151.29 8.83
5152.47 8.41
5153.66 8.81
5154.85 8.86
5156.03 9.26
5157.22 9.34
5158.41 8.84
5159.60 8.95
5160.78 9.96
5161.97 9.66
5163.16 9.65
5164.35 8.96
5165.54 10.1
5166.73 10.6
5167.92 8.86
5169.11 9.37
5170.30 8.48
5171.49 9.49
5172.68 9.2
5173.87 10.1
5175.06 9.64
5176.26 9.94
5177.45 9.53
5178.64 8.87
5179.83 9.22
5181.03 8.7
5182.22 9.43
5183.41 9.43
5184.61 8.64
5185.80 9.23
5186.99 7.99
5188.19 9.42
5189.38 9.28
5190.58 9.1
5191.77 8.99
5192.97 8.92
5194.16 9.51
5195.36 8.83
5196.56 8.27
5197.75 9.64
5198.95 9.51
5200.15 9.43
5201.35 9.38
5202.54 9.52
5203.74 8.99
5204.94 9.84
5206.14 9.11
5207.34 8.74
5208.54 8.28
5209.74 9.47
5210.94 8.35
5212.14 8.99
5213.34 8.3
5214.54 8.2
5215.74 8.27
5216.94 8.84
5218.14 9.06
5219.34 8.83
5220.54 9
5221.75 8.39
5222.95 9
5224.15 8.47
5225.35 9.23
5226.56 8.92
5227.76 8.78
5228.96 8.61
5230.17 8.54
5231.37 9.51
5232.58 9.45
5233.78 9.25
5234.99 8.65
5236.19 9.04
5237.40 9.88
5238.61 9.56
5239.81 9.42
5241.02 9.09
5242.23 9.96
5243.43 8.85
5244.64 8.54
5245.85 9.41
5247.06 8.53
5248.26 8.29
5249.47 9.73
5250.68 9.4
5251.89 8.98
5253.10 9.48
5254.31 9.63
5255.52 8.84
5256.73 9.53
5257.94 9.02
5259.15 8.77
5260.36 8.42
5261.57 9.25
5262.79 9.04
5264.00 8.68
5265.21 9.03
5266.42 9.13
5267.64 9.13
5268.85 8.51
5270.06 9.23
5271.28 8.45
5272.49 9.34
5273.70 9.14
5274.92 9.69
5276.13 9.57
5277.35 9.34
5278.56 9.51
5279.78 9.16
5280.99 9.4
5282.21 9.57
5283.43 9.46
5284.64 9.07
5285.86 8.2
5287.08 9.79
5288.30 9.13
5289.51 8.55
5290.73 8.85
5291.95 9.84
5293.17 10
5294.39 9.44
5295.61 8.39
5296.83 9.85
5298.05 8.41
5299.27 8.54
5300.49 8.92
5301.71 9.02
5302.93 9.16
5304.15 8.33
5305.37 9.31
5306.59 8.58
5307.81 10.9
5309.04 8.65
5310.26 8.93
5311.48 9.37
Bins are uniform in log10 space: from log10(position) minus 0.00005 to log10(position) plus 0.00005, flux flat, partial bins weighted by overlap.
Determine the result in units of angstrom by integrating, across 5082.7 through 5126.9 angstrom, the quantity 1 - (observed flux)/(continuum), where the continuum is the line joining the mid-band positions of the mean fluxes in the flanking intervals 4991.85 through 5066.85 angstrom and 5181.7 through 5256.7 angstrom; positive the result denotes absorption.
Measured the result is 9.7 angstrom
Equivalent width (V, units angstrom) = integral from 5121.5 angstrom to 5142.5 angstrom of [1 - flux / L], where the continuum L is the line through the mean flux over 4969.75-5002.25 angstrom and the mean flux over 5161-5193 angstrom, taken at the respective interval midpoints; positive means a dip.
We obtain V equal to 2.9 angstrom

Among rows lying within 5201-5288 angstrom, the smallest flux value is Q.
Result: 8.2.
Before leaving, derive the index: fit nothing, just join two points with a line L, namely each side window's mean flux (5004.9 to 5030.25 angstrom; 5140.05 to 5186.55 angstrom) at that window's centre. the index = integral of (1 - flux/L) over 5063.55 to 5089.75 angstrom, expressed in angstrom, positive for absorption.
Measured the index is 7.16 angstrom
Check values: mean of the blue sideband 13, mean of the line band 8.3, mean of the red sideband 9.15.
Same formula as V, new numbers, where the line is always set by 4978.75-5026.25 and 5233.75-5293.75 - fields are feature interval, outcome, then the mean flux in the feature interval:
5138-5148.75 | 2.16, 8.69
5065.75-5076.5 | 3.19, 8.38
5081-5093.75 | 3.86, 8.15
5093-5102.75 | 3.05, 7.93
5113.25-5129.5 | 4.50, 8.1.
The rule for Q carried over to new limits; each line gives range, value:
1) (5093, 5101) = 7.07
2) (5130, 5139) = 7.56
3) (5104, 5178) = 7.3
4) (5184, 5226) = 7.99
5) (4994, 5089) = 6.7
